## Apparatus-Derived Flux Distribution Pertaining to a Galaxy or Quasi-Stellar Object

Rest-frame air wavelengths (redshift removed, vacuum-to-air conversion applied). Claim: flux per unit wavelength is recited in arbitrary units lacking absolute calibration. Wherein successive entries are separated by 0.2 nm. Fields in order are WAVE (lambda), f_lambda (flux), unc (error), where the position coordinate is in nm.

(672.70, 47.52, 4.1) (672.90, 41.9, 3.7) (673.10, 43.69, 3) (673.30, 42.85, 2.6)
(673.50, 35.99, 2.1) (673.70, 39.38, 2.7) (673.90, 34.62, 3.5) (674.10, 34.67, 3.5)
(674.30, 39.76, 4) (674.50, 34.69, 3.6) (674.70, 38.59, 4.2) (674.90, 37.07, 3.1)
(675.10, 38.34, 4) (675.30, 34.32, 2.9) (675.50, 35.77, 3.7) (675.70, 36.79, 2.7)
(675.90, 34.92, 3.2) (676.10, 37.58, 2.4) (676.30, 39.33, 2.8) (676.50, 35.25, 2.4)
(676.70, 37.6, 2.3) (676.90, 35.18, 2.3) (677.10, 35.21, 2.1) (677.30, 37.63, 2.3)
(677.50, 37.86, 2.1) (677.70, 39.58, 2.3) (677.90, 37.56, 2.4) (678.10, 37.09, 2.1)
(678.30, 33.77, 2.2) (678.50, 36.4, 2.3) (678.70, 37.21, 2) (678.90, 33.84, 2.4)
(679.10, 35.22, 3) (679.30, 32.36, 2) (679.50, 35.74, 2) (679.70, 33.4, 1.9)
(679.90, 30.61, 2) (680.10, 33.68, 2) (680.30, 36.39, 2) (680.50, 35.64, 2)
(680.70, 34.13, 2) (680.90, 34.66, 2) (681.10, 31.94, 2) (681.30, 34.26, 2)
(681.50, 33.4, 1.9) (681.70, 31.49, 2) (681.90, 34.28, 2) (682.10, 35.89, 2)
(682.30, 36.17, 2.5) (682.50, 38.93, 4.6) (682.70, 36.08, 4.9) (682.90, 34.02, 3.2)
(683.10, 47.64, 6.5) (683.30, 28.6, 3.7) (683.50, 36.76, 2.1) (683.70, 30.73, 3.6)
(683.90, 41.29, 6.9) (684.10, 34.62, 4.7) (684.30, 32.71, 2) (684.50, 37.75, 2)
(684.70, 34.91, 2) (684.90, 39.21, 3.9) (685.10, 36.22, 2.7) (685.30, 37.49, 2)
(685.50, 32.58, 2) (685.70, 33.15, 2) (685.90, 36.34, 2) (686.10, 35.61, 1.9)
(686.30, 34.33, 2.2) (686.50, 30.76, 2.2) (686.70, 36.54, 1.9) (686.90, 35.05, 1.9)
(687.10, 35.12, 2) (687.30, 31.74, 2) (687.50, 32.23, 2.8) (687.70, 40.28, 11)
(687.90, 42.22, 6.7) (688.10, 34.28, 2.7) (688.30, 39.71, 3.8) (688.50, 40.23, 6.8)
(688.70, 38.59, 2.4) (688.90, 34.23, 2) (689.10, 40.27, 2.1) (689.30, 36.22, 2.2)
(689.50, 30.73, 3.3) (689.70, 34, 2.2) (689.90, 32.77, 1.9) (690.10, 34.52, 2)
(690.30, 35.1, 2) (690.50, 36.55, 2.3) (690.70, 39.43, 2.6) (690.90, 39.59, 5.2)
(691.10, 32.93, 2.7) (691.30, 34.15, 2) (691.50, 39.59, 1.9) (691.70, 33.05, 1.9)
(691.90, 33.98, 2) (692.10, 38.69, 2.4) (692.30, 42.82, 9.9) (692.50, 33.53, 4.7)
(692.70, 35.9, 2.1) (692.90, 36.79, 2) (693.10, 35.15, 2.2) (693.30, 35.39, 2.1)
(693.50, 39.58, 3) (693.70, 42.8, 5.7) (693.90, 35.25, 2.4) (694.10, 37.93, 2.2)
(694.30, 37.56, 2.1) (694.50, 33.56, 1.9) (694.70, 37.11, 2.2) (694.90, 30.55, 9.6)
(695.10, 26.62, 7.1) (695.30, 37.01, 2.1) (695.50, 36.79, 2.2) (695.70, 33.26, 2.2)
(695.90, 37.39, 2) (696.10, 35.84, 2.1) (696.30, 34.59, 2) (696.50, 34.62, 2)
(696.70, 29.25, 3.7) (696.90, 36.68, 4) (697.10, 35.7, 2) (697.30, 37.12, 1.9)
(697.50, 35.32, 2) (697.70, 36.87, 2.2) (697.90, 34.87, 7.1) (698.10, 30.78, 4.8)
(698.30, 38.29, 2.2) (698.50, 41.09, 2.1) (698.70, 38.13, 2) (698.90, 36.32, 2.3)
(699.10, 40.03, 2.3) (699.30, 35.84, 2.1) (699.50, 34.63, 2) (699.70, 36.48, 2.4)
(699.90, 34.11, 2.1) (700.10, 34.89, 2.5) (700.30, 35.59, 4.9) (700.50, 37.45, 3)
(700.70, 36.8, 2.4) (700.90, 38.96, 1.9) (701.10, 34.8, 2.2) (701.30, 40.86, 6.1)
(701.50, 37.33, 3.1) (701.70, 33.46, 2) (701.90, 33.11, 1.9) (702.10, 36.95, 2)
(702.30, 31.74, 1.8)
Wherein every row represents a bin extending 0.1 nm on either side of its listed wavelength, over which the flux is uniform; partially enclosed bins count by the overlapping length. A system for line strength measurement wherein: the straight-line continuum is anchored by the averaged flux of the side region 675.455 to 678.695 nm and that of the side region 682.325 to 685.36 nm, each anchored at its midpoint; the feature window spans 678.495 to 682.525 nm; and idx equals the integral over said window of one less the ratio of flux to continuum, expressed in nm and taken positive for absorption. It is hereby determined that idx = 0.24 nm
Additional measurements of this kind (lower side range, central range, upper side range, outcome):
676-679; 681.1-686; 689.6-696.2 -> 0.119 nm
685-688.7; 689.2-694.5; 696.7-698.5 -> -0.075 nm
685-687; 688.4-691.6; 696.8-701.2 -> -0.080 nm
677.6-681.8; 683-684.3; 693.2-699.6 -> -0.050 nm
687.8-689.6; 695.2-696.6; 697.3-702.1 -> 0.041 nm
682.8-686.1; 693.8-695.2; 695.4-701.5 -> 0.077 nm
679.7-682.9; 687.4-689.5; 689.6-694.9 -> -0.106 nm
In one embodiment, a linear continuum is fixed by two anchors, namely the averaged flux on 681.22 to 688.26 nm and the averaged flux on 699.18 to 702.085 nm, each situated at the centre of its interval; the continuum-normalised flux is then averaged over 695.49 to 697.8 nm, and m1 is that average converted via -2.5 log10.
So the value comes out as 0.02 mag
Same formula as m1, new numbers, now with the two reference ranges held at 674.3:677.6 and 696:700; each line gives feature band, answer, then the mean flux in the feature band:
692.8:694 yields -0.04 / 37.5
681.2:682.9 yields 0.04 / 35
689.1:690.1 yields 0.06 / 34.2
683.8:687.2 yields 0.03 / 35.5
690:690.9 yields -0.02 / 36.8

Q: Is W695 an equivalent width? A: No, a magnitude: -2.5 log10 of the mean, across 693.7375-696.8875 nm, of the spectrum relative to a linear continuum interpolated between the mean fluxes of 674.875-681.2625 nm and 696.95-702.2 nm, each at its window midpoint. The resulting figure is 0.047 mag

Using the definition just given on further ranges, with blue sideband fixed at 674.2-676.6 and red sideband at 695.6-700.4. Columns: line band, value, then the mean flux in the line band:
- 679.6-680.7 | 0.08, 34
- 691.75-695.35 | 0.00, 36.1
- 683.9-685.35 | 0.00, 36.4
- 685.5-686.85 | 0.06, 34.3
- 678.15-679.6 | 0.05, 35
